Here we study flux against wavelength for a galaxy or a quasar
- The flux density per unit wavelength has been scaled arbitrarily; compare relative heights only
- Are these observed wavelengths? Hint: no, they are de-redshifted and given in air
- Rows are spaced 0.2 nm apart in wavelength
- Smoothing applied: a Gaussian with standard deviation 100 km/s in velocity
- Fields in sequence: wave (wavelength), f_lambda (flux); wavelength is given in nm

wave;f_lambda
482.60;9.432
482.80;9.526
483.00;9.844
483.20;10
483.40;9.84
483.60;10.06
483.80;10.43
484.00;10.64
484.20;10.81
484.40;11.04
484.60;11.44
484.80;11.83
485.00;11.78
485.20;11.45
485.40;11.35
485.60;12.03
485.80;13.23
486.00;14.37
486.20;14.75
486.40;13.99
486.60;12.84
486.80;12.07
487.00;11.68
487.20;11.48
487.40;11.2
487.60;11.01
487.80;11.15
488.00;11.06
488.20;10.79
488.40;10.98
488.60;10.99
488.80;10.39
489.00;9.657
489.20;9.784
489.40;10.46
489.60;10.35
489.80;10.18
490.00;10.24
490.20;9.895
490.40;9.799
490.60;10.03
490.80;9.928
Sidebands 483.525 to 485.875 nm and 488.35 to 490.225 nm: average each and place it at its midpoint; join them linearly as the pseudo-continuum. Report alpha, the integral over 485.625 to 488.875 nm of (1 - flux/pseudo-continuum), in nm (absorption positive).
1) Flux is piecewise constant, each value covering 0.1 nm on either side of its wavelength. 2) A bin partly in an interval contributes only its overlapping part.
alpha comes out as -0.37 nm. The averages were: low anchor 11.3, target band 12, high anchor 10.3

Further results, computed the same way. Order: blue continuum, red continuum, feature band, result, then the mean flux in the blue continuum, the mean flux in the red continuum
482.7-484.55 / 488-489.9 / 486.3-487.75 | -0.23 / 10.3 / 10.4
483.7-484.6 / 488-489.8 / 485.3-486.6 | -0.31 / 10.8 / 10.4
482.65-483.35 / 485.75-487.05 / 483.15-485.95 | 0.05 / 9.77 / 13.3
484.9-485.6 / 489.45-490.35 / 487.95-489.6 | 0.00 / 11.6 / 10.2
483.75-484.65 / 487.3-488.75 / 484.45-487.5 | -0.39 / 10.9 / 11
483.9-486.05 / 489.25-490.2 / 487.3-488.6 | -0.03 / 11.8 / 10.2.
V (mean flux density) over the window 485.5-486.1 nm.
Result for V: 13.2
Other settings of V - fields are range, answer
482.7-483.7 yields 9.85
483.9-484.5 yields 10.8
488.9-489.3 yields 9.72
